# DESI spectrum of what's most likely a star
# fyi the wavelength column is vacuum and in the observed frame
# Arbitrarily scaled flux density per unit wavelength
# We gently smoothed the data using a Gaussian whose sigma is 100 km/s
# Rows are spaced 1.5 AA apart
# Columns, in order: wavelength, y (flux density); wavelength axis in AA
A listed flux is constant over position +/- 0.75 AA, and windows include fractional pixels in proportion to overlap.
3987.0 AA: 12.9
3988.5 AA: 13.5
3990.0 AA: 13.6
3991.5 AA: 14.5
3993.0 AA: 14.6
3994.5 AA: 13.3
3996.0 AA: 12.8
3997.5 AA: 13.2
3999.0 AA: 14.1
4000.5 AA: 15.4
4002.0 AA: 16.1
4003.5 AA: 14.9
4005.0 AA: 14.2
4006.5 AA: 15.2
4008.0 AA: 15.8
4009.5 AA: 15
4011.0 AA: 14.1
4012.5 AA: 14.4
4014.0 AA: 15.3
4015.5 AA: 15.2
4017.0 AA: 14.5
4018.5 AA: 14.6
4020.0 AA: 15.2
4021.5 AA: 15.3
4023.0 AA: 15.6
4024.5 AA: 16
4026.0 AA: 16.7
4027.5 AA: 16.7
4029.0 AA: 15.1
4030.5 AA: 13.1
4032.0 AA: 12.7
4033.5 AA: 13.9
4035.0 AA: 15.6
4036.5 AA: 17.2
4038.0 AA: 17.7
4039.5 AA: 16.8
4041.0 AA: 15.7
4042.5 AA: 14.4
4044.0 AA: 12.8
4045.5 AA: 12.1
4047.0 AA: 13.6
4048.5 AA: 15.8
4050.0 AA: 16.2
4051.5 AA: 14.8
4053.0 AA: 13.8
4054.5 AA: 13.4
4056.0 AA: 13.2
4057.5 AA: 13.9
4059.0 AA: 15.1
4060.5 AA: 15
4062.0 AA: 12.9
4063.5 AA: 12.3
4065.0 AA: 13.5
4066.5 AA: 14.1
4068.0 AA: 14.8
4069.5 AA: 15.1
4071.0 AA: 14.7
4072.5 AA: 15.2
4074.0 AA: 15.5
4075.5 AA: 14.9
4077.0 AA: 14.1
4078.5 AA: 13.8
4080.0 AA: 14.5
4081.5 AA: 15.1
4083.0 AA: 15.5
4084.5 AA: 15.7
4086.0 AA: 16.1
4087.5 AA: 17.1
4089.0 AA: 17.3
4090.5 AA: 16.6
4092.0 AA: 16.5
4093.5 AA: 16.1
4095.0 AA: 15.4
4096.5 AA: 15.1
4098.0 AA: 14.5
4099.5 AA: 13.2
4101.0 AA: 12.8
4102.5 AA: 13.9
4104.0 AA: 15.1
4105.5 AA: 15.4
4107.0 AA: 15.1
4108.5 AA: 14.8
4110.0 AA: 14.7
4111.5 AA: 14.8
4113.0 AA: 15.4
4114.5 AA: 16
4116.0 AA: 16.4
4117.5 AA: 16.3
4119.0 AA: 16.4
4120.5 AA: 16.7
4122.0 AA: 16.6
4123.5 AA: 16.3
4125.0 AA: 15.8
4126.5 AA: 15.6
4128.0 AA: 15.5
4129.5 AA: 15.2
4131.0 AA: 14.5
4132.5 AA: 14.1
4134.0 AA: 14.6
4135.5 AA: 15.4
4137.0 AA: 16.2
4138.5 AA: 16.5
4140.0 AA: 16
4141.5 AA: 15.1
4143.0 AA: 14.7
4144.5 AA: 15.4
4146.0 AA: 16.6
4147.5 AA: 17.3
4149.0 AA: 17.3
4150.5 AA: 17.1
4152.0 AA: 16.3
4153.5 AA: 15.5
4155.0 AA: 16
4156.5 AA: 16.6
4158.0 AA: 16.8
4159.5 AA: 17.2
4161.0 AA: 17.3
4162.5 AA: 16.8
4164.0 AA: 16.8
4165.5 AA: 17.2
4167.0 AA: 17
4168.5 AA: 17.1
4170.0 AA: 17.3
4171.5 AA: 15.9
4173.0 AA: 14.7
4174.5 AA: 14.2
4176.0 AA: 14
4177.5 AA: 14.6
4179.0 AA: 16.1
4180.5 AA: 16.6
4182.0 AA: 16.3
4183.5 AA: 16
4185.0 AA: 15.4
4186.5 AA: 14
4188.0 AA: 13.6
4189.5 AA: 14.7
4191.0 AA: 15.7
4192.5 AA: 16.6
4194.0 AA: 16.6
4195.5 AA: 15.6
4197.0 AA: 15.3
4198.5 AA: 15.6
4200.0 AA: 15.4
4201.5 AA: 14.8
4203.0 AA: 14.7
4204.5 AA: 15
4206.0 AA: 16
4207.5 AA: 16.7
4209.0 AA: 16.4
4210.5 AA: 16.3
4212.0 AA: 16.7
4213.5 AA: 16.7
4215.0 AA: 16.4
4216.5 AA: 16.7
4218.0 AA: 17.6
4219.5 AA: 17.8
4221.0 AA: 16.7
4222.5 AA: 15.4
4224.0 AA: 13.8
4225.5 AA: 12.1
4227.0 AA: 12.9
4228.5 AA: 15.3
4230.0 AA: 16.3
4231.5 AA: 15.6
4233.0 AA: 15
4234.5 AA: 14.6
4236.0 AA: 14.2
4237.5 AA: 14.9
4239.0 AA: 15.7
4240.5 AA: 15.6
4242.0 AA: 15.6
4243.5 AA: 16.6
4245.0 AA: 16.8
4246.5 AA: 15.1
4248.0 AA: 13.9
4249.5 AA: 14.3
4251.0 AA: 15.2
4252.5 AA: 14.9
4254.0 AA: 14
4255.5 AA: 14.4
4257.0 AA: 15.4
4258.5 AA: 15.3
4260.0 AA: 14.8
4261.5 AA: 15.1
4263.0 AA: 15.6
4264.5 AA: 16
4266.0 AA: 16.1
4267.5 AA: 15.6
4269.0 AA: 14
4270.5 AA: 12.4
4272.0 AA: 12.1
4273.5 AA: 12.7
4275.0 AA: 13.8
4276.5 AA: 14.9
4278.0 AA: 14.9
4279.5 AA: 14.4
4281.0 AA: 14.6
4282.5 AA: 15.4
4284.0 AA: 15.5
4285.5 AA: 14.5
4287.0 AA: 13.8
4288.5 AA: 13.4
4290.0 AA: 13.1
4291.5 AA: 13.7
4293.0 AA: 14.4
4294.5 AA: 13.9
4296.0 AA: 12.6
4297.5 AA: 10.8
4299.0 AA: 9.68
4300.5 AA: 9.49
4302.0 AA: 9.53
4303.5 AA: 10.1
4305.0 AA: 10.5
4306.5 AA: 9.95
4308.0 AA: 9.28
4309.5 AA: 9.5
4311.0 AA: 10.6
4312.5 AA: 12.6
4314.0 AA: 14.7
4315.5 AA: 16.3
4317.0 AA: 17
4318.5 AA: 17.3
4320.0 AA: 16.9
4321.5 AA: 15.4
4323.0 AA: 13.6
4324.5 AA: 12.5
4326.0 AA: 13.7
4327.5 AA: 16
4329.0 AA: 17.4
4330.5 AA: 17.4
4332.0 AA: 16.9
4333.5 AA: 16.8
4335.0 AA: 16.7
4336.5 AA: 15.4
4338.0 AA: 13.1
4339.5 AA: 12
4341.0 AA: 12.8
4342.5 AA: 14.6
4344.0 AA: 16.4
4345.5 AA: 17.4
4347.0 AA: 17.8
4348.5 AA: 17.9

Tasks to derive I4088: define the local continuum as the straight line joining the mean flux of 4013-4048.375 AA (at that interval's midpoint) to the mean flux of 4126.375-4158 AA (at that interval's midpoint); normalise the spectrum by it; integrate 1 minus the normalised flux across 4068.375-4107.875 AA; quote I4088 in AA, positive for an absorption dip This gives 0.71 AA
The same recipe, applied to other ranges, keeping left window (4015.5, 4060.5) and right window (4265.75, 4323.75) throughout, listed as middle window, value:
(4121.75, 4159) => -4.3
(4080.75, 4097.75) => -1.7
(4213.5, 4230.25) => -2.2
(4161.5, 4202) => -5.0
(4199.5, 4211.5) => -1.6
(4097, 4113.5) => -0.1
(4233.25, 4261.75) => -3.1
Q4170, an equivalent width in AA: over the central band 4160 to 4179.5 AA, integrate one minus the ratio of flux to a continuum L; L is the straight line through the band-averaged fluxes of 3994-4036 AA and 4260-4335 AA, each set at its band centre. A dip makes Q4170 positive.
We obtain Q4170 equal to -2.47 AA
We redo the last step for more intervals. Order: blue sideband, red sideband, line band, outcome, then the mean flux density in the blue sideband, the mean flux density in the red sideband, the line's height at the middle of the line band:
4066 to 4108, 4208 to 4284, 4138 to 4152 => -1.0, 15.1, 15.1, 15.1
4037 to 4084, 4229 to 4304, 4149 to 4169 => -3.3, 14.5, 14.2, 14.4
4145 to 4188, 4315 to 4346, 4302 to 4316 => 3.8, 16.2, 15.5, 15.6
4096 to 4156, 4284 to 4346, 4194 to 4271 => -4.7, 15.5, 13.7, 14.5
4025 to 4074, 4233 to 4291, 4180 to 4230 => -3.2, 14.6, 14.7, 14.7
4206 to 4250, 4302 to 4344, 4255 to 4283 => 0.6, 15.6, 14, 14.9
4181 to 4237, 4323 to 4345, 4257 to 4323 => 7.3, 15.5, 15.1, 15.2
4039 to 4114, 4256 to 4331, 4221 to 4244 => -1.5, 14.8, 13.8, 14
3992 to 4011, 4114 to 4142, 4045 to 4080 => 2.0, 14.5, 15.8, 15.1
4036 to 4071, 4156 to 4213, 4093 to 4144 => -0.3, 14.5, 15.9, 15.2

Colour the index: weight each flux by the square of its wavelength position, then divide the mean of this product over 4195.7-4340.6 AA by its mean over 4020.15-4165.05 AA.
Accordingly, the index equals 1.03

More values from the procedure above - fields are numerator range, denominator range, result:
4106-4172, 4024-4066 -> 1.15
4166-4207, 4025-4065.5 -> 1.14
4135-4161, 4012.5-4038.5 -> 1.13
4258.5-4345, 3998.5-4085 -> 1.07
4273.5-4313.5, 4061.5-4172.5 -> 0.87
